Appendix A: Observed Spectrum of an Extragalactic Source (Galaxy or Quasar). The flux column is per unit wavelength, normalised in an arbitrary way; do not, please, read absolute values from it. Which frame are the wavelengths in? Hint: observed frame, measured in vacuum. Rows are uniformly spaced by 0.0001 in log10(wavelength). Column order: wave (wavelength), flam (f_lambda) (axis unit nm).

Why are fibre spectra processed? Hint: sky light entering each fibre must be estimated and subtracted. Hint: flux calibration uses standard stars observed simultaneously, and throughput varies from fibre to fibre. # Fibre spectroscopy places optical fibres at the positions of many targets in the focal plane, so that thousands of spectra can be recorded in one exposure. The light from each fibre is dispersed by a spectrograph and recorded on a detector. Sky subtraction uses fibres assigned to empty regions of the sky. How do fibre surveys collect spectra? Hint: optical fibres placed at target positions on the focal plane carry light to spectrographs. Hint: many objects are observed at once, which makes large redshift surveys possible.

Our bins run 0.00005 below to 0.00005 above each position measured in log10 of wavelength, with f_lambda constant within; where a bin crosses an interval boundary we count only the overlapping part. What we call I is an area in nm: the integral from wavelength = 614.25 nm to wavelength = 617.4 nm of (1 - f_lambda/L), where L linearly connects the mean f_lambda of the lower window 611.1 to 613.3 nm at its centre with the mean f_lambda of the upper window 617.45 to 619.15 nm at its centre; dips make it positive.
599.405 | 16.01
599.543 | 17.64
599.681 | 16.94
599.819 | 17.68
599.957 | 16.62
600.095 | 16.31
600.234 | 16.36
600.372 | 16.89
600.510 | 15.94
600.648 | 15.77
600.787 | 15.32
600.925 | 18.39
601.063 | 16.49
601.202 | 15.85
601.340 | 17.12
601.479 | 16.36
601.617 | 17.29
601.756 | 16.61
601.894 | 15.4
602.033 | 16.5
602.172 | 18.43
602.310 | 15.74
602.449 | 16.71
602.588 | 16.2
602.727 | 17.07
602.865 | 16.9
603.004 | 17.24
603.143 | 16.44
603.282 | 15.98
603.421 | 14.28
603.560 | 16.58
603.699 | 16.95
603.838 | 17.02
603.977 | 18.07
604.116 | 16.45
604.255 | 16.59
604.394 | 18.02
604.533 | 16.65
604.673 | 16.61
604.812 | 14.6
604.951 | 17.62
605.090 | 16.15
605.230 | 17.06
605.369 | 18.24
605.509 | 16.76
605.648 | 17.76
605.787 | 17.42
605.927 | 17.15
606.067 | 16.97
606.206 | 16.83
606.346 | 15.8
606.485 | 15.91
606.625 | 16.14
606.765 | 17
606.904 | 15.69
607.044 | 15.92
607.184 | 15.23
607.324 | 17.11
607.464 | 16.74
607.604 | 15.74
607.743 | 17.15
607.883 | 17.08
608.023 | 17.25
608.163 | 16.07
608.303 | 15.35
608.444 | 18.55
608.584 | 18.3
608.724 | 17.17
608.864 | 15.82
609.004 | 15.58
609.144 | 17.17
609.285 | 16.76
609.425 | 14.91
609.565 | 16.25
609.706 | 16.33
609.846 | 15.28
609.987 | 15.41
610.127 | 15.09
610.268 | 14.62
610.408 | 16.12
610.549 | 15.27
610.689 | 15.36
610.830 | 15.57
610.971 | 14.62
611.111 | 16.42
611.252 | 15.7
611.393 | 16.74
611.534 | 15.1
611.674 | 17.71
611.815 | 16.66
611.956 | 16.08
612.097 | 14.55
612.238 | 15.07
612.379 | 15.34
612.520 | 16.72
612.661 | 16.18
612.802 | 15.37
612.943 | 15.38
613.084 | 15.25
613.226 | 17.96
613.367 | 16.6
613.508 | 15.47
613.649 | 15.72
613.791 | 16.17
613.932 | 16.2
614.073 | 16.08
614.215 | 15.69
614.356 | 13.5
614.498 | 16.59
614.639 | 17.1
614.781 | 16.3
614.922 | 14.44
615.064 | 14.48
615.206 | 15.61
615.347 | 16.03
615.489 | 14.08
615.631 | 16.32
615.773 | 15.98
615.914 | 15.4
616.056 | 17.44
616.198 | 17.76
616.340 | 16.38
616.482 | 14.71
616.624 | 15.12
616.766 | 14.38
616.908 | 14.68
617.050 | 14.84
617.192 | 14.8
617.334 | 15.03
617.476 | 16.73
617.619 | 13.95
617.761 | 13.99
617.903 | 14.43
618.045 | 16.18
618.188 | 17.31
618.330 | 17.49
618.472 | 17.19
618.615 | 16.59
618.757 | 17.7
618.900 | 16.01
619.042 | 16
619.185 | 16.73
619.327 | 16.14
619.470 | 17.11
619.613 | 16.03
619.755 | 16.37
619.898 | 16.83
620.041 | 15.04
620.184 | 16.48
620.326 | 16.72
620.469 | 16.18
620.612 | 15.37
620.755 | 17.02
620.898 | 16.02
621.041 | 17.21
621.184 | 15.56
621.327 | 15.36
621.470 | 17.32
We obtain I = 0.11 nm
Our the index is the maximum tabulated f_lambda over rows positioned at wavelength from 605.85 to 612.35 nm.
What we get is 18.55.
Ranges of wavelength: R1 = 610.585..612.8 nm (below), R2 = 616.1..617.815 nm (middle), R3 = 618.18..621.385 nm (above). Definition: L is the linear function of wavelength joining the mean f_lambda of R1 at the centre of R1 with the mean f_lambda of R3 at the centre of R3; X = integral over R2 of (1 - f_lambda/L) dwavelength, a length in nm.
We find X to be 0.10 nm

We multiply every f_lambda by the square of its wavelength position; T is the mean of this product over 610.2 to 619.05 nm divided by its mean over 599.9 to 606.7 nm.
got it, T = 1.0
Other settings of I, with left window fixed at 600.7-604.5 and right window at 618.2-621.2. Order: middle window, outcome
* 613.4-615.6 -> 0.13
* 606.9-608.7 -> -0.01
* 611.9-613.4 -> 0.07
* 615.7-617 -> 0.06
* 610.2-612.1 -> 0.09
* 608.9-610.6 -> 0.09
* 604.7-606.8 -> -0.02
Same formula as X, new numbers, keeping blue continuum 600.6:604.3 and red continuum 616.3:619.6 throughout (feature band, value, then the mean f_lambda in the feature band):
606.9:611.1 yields 0.033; 16.1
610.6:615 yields 0.057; 15.9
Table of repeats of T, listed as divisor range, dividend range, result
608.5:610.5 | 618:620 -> 1.07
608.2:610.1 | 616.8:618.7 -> 0.98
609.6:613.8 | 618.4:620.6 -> 1.07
